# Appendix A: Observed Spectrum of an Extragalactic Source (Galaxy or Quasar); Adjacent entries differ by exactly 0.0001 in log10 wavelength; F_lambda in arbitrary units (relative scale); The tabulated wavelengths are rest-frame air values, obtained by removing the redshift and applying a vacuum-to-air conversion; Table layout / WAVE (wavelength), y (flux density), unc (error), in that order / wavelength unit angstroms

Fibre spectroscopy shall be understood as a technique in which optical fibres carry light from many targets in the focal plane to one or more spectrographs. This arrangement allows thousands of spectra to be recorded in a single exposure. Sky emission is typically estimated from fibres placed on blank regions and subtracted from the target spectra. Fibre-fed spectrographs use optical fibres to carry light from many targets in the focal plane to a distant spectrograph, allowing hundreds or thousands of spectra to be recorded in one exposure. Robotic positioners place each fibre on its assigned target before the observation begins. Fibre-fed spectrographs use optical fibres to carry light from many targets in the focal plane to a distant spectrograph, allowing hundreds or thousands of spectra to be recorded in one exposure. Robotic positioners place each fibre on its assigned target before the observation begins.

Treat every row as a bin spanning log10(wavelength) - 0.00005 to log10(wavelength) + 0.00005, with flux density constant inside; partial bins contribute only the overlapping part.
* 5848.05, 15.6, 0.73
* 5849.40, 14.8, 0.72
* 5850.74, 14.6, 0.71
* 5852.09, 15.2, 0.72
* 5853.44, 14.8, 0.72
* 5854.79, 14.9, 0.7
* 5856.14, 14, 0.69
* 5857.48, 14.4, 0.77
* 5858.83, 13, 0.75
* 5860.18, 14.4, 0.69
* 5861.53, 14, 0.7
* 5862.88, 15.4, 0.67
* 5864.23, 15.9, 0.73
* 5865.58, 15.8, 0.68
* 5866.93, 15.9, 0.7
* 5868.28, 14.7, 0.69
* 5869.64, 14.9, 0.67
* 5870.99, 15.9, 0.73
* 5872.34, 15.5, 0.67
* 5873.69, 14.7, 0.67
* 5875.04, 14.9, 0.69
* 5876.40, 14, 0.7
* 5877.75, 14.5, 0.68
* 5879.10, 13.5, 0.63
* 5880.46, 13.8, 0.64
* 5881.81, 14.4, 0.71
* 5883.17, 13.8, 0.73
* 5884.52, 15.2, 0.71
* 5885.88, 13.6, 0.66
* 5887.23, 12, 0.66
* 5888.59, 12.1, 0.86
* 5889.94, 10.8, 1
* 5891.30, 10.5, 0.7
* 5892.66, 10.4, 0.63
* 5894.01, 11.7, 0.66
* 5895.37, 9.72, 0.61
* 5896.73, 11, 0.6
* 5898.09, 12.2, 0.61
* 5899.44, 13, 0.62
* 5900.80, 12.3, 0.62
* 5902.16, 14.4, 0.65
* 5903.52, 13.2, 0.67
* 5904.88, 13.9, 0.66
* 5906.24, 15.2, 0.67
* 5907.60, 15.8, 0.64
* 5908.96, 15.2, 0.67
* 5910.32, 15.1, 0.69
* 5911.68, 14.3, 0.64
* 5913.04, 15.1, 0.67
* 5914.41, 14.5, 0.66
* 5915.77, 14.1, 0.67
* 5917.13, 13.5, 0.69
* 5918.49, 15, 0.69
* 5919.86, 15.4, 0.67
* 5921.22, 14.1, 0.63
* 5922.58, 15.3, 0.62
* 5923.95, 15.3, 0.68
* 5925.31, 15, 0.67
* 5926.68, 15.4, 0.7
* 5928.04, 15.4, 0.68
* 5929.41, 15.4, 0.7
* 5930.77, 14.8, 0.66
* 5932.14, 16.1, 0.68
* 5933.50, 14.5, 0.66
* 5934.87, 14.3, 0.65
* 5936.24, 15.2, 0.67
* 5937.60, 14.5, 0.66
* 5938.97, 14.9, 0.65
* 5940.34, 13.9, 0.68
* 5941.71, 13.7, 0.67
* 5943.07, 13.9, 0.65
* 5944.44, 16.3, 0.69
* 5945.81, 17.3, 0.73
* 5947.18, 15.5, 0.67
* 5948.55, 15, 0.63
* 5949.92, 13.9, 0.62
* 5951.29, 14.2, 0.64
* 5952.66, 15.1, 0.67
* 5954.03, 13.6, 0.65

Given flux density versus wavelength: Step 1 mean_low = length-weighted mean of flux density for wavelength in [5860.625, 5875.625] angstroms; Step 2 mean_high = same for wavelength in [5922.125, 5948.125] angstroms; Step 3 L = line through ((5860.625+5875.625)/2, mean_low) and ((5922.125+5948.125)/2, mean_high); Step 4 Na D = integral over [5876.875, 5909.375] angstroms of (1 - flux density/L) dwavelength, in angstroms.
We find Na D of 4.7 angstroms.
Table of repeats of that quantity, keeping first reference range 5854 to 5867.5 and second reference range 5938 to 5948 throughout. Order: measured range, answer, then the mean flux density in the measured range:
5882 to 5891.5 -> 1.3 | 12.8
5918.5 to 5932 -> -0.1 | 15.1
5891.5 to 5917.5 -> 2.7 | 13.3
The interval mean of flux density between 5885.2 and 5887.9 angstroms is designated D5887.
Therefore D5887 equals 12.8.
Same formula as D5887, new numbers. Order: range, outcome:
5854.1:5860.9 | 14.1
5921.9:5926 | 15.2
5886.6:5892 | 11.3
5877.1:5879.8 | 14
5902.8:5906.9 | 14.1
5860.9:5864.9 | 15.1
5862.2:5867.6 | 15.8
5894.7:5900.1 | 11.5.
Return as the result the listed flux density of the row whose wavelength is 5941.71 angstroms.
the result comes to 13.7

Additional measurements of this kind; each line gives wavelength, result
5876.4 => 14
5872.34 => 15.5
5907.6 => 15.8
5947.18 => 15.5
